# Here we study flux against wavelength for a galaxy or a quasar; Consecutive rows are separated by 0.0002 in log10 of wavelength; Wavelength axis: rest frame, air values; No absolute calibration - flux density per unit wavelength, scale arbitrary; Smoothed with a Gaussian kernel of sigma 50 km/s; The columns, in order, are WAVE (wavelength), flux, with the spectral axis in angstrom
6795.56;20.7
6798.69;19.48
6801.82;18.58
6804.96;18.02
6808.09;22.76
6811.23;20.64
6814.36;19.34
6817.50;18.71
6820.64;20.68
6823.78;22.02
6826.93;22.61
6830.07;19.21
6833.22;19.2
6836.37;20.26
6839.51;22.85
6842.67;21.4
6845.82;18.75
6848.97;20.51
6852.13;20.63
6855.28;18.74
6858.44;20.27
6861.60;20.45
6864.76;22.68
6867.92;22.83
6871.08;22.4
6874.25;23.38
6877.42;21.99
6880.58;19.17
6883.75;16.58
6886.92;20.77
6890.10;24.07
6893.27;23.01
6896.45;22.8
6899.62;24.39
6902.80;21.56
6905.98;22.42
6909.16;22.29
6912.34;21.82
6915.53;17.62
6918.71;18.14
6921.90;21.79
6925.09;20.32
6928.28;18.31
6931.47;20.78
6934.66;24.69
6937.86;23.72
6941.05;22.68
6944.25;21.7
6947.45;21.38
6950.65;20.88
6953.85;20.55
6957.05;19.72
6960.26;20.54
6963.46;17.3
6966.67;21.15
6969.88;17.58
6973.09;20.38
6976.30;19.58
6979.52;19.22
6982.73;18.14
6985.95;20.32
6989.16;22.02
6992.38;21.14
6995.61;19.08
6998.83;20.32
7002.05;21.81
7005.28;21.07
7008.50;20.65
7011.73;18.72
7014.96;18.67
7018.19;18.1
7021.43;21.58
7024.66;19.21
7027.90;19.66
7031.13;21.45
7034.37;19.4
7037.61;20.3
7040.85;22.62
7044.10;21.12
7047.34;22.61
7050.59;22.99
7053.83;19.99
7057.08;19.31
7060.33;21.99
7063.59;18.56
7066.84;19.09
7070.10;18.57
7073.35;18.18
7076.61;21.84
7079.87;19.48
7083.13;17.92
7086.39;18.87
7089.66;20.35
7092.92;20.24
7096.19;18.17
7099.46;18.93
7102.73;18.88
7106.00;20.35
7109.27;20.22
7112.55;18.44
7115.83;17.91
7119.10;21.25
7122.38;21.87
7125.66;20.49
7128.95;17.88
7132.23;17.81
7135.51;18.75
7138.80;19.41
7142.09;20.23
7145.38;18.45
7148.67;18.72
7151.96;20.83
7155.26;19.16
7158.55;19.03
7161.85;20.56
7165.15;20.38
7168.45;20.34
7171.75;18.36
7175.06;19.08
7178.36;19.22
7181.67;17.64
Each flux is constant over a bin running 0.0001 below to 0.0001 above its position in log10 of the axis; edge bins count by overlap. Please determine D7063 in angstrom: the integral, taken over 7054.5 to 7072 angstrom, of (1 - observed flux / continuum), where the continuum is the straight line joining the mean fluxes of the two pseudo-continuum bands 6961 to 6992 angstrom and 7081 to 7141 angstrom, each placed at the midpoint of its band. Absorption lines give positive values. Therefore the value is -0.07 angstrom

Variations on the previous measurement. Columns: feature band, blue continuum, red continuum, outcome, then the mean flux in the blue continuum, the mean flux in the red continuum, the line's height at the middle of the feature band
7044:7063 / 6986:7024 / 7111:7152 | -1.2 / 20.3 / 19.3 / 19.9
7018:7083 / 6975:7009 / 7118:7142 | -0.9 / 20.3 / 19.6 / 20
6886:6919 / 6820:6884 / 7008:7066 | -1.8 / 20.9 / 20.4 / 20.7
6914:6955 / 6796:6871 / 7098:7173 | -1.6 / 20.5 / 19.5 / 20.2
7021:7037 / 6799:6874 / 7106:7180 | -0.2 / 20.6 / 19.5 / 19.9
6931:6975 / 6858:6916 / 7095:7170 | 0.4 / 21.7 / 19.5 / 21.1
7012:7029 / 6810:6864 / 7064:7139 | 0.2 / 20.4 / 19.3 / 19.7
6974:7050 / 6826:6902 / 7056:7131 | -0.9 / 21.2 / 19.5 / 20.1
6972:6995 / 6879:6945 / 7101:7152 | 0.7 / 21.4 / 19.4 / 20.7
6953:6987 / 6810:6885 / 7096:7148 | 1.0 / 20.7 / 19.3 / 20.1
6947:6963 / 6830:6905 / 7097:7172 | 0.3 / 21.2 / 19.5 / 20.7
